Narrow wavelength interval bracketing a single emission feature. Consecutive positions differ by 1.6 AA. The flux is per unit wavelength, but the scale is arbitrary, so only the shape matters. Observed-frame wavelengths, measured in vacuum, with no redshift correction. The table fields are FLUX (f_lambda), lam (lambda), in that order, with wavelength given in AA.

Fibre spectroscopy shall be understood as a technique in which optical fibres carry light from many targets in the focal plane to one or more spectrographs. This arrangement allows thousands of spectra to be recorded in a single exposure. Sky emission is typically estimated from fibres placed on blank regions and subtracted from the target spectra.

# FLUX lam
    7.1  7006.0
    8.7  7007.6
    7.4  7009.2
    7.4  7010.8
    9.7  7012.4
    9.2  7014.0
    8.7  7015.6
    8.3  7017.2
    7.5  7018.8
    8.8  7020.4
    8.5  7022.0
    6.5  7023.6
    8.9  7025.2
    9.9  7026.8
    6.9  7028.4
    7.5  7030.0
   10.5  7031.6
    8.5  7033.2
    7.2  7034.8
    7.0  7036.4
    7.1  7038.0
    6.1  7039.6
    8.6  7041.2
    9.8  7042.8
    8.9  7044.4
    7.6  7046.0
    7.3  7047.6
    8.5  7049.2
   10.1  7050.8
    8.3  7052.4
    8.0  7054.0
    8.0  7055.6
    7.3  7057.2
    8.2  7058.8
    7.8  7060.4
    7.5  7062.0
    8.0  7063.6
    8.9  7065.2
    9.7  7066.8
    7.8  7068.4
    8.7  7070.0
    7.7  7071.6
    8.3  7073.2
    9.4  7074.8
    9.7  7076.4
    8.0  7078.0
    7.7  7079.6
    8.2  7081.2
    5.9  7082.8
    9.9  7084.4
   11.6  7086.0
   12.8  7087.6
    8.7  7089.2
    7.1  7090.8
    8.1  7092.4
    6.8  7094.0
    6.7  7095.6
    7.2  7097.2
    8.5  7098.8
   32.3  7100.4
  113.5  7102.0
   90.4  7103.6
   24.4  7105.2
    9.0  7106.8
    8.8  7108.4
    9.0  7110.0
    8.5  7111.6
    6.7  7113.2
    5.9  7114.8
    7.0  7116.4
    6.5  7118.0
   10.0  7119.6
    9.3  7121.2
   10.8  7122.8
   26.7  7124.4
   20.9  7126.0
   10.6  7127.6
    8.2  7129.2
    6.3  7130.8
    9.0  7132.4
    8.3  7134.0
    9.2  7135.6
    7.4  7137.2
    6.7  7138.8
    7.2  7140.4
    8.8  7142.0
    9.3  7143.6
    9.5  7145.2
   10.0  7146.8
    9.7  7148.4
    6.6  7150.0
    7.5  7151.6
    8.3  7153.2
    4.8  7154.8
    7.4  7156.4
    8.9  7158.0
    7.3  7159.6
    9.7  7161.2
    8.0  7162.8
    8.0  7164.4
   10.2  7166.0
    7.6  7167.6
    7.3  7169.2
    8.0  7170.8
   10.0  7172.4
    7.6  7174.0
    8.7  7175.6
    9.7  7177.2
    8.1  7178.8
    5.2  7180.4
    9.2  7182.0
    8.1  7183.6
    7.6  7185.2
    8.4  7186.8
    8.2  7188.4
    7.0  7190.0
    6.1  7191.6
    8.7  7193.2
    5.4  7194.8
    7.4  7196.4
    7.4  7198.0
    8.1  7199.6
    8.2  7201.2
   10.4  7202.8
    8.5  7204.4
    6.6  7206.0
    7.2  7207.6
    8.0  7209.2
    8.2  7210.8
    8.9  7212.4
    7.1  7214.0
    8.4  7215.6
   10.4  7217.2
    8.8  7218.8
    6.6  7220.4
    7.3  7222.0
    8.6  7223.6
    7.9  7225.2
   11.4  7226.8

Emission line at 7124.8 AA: [N II] 6583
